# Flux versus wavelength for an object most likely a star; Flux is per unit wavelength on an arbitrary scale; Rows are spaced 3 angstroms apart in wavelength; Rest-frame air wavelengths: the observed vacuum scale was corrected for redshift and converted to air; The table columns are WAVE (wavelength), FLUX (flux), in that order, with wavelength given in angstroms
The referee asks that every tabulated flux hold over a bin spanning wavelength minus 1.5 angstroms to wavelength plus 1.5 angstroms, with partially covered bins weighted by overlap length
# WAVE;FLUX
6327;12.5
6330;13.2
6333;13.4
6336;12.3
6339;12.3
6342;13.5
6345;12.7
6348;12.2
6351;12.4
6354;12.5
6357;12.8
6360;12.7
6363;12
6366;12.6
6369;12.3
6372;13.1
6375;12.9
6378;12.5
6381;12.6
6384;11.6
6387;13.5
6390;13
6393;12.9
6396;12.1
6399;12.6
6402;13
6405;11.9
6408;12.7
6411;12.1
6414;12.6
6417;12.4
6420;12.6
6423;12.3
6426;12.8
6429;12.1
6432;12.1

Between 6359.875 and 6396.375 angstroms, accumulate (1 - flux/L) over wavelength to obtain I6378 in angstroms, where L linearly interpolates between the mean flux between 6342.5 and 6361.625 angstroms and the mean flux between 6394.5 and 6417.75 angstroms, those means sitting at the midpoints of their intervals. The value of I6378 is -0.3 angstroms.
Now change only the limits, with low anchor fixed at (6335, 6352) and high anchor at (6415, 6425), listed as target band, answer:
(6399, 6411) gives 0.0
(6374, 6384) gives 0.0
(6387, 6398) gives -0.2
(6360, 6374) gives 0.0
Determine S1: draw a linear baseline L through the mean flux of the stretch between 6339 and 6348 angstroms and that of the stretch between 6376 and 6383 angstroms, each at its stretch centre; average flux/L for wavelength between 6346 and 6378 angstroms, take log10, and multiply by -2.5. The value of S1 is 0.01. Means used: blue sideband 12.8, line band 12.6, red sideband 12.5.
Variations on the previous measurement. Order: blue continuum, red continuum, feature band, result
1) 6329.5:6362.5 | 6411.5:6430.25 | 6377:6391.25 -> -0.006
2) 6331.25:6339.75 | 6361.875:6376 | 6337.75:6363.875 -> 0.006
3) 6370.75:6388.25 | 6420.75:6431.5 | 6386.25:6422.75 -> -0.005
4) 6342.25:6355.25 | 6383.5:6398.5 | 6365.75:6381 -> -0.004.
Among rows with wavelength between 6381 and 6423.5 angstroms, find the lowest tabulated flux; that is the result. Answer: 11.6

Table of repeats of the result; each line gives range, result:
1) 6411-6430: 12.1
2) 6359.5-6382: 12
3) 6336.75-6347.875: 12.3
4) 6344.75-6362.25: 12.2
